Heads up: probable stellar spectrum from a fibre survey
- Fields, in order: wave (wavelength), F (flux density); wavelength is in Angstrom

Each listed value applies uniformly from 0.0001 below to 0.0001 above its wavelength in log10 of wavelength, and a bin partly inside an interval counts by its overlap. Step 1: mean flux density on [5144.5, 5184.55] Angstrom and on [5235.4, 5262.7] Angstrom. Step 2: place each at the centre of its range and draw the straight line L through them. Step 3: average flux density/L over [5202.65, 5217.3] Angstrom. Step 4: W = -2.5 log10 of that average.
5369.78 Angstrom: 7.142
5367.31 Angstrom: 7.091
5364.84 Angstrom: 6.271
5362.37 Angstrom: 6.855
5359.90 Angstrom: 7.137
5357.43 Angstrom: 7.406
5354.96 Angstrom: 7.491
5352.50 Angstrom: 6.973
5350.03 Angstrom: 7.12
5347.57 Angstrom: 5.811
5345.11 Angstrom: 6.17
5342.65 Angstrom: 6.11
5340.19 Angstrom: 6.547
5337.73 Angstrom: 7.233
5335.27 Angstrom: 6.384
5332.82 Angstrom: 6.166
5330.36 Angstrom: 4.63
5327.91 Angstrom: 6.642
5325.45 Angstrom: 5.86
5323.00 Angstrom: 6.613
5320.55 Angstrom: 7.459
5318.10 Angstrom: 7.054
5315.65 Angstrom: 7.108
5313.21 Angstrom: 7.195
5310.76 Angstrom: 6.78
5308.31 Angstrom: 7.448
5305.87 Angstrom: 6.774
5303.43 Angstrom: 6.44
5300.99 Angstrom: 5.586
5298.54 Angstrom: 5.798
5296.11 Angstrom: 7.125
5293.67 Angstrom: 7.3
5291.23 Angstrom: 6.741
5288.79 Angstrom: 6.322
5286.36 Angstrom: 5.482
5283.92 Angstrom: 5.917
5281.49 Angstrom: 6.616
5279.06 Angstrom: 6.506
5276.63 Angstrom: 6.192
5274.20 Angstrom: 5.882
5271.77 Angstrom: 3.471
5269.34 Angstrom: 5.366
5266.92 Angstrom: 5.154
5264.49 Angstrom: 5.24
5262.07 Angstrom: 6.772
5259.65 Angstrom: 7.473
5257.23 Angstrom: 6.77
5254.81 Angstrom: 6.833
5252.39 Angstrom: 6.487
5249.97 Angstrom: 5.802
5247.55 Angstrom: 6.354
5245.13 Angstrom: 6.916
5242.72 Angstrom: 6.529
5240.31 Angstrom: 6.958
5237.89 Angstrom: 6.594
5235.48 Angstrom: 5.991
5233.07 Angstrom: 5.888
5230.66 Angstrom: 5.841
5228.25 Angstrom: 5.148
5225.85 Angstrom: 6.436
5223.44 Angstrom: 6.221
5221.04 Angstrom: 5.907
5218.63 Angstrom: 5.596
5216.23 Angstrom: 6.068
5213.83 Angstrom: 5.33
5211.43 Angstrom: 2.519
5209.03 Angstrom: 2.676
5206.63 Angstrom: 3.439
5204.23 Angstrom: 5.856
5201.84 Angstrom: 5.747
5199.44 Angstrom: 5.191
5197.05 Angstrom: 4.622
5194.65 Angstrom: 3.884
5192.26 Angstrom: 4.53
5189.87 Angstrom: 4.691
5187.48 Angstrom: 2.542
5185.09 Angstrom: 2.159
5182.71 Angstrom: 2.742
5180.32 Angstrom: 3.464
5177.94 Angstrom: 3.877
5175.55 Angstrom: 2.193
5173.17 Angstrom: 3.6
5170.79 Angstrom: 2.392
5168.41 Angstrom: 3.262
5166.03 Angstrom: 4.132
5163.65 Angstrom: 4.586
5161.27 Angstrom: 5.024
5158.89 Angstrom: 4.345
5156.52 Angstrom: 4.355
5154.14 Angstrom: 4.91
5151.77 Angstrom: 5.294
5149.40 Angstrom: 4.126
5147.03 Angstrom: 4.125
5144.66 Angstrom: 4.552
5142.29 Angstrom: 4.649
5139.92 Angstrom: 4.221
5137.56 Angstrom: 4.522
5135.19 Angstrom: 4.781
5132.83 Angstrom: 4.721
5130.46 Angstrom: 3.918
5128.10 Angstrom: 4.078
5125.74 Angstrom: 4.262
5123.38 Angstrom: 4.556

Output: 0.23 mag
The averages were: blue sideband 3.89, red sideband 6.65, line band 4.34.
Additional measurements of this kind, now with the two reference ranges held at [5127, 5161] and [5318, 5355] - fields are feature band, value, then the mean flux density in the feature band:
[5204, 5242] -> -0.018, 5.41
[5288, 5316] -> -0.101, 6.71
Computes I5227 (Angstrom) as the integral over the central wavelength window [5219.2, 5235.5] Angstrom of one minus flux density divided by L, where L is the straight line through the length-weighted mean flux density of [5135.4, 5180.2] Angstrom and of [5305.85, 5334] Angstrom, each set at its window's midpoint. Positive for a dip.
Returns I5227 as -2.2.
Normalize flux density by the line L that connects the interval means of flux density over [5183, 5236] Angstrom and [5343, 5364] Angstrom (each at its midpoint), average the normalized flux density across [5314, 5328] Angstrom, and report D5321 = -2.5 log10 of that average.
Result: -0.07 mag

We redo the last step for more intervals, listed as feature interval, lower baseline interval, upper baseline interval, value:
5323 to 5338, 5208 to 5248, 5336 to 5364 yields 0.08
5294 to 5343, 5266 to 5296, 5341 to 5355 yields -0.05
